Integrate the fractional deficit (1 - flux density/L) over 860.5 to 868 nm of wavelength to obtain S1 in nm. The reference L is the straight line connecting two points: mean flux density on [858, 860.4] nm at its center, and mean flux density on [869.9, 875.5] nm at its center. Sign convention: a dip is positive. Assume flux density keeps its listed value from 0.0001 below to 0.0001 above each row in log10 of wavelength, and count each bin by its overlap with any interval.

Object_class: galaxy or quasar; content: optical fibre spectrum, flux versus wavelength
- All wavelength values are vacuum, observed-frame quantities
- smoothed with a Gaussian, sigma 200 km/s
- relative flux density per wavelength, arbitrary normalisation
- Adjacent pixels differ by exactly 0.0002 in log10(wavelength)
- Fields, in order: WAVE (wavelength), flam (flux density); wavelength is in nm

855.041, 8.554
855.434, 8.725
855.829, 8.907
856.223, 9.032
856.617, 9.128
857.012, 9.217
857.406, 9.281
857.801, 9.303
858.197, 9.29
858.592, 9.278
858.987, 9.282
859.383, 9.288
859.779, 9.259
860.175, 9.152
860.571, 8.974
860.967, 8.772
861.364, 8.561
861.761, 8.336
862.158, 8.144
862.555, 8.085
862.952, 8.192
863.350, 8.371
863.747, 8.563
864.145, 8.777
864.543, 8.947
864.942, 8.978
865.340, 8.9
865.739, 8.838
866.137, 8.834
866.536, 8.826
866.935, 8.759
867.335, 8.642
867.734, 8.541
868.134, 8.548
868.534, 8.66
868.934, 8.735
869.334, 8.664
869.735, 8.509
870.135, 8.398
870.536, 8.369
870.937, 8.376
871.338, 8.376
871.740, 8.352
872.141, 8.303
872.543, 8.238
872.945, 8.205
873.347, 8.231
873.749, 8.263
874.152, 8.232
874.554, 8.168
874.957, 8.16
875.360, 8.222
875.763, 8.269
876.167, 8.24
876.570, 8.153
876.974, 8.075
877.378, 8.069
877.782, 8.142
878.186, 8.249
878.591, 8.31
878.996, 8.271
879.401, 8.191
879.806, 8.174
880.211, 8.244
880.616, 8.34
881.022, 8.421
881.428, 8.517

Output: 0.22 nm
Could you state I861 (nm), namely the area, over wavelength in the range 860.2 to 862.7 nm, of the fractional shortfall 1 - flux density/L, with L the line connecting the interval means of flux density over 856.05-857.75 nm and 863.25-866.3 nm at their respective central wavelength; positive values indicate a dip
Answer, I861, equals 0.118 nm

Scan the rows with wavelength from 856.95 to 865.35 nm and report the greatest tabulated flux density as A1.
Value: 9.303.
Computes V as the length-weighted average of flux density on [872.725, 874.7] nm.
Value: 8.22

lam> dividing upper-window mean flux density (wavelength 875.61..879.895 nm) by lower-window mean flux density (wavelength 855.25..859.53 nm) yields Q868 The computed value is 0.89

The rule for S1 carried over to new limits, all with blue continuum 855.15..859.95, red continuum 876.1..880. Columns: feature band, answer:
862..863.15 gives 0.10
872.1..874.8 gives 0.06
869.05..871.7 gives 0.03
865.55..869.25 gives -0.01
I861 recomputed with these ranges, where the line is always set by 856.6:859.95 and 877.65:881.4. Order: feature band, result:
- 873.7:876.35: 0.082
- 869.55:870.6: 0.034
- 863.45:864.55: 0.037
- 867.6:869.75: 0.039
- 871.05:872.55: 0.053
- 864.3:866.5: 0.010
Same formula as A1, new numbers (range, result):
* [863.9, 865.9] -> 8.978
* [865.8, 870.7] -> 8.834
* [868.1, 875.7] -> 8.735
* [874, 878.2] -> 8.269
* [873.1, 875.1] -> 8.263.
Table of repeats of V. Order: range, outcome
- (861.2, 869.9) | 8.61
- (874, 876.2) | 8.21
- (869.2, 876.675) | 8.3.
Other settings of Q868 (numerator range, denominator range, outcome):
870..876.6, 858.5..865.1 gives 0.94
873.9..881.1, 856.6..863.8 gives 0.93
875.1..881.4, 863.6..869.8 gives 0.94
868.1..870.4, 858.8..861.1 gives 0.94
